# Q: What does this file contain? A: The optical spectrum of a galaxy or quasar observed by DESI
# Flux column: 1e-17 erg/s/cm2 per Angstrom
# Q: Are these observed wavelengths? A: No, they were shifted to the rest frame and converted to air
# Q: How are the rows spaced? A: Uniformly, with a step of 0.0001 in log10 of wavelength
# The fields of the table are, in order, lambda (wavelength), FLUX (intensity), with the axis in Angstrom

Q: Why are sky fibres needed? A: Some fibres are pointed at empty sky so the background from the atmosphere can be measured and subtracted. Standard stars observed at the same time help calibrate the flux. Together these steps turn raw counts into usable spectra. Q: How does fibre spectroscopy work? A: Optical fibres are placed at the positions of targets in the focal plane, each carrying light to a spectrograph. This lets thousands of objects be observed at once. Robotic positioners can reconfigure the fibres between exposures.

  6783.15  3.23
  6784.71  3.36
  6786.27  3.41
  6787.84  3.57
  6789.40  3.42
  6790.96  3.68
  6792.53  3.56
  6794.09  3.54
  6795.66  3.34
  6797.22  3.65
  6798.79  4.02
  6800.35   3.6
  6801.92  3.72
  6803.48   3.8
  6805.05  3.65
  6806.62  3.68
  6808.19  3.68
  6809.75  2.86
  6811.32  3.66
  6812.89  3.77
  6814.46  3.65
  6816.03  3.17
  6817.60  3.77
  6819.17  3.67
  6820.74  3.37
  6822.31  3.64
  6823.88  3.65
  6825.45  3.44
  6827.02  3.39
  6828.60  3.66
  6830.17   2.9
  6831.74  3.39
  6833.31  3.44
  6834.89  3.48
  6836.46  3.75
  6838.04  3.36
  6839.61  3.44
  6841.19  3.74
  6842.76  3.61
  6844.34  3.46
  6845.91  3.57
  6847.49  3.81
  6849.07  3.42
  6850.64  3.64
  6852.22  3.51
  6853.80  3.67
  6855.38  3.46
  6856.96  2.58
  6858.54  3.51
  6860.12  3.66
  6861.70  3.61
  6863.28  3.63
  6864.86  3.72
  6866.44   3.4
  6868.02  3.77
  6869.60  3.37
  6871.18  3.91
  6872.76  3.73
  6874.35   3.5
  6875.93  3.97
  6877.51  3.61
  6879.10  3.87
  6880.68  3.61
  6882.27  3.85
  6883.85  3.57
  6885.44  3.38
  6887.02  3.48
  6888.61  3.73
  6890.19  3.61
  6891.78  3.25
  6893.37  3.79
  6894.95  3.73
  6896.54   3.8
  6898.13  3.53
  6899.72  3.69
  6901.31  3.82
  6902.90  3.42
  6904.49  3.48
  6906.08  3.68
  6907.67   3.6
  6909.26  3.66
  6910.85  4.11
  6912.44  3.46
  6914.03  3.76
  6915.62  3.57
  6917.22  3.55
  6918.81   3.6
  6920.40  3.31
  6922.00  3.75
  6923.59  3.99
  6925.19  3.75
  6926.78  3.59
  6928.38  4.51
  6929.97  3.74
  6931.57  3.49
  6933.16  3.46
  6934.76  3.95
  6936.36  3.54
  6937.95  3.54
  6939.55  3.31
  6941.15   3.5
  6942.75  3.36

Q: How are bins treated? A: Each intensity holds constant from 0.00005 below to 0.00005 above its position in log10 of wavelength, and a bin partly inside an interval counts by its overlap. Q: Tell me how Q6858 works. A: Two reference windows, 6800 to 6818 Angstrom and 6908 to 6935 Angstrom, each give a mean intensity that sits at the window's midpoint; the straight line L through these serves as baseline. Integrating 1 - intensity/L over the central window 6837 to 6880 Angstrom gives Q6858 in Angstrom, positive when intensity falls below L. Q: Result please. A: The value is 0.7 Angstrom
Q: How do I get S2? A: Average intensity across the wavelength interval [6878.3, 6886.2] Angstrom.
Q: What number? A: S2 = 3.65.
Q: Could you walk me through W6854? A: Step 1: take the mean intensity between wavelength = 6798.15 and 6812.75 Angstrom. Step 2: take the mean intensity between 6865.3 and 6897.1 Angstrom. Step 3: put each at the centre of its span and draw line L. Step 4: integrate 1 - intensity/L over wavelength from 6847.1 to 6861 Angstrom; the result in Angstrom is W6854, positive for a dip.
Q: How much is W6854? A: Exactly 0.68 Angstrom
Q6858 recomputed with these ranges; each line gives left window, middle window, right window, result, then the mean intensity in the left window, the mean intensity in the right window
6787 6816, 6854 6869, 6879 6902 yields 0.6 Angstrom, 3.59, 3.64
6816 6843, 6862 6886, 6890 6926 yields -0.5 Angstrom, 3.5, 3.65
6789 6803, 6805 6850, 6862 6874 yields 1.4 Angstrom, 3.62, 3.64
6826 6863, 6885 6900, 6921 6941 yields 0.0 Angstrom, 3.48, 3.71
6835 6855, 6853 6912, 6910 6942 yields 0.1 Angstrom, 3.58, 3.67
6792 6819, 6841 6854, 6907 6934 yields 0.1 Angstrom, 3.6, 3.7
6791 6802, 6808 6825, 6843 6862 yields 0.2 Angstrom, 3.63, 3.49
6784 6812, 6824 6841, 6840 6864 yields 0.4 Angstrom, 3.57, 3.52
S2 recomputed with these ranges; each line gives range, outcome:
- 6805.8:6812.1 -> 3.47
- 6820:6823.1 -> 3.51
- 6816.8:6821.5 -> 3.6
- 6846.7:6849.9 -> 3.62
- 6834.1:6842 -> 3.55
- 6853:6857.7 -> 3.24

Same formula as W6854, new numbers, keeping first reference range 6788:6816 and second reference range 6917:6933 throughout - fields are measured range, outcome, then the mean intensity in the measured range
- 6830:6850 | 0.68 Angstrom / 3.51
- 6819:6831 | 0.54 Angstrom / 3.45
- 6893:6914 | 0.15 Angstrom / 3.68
